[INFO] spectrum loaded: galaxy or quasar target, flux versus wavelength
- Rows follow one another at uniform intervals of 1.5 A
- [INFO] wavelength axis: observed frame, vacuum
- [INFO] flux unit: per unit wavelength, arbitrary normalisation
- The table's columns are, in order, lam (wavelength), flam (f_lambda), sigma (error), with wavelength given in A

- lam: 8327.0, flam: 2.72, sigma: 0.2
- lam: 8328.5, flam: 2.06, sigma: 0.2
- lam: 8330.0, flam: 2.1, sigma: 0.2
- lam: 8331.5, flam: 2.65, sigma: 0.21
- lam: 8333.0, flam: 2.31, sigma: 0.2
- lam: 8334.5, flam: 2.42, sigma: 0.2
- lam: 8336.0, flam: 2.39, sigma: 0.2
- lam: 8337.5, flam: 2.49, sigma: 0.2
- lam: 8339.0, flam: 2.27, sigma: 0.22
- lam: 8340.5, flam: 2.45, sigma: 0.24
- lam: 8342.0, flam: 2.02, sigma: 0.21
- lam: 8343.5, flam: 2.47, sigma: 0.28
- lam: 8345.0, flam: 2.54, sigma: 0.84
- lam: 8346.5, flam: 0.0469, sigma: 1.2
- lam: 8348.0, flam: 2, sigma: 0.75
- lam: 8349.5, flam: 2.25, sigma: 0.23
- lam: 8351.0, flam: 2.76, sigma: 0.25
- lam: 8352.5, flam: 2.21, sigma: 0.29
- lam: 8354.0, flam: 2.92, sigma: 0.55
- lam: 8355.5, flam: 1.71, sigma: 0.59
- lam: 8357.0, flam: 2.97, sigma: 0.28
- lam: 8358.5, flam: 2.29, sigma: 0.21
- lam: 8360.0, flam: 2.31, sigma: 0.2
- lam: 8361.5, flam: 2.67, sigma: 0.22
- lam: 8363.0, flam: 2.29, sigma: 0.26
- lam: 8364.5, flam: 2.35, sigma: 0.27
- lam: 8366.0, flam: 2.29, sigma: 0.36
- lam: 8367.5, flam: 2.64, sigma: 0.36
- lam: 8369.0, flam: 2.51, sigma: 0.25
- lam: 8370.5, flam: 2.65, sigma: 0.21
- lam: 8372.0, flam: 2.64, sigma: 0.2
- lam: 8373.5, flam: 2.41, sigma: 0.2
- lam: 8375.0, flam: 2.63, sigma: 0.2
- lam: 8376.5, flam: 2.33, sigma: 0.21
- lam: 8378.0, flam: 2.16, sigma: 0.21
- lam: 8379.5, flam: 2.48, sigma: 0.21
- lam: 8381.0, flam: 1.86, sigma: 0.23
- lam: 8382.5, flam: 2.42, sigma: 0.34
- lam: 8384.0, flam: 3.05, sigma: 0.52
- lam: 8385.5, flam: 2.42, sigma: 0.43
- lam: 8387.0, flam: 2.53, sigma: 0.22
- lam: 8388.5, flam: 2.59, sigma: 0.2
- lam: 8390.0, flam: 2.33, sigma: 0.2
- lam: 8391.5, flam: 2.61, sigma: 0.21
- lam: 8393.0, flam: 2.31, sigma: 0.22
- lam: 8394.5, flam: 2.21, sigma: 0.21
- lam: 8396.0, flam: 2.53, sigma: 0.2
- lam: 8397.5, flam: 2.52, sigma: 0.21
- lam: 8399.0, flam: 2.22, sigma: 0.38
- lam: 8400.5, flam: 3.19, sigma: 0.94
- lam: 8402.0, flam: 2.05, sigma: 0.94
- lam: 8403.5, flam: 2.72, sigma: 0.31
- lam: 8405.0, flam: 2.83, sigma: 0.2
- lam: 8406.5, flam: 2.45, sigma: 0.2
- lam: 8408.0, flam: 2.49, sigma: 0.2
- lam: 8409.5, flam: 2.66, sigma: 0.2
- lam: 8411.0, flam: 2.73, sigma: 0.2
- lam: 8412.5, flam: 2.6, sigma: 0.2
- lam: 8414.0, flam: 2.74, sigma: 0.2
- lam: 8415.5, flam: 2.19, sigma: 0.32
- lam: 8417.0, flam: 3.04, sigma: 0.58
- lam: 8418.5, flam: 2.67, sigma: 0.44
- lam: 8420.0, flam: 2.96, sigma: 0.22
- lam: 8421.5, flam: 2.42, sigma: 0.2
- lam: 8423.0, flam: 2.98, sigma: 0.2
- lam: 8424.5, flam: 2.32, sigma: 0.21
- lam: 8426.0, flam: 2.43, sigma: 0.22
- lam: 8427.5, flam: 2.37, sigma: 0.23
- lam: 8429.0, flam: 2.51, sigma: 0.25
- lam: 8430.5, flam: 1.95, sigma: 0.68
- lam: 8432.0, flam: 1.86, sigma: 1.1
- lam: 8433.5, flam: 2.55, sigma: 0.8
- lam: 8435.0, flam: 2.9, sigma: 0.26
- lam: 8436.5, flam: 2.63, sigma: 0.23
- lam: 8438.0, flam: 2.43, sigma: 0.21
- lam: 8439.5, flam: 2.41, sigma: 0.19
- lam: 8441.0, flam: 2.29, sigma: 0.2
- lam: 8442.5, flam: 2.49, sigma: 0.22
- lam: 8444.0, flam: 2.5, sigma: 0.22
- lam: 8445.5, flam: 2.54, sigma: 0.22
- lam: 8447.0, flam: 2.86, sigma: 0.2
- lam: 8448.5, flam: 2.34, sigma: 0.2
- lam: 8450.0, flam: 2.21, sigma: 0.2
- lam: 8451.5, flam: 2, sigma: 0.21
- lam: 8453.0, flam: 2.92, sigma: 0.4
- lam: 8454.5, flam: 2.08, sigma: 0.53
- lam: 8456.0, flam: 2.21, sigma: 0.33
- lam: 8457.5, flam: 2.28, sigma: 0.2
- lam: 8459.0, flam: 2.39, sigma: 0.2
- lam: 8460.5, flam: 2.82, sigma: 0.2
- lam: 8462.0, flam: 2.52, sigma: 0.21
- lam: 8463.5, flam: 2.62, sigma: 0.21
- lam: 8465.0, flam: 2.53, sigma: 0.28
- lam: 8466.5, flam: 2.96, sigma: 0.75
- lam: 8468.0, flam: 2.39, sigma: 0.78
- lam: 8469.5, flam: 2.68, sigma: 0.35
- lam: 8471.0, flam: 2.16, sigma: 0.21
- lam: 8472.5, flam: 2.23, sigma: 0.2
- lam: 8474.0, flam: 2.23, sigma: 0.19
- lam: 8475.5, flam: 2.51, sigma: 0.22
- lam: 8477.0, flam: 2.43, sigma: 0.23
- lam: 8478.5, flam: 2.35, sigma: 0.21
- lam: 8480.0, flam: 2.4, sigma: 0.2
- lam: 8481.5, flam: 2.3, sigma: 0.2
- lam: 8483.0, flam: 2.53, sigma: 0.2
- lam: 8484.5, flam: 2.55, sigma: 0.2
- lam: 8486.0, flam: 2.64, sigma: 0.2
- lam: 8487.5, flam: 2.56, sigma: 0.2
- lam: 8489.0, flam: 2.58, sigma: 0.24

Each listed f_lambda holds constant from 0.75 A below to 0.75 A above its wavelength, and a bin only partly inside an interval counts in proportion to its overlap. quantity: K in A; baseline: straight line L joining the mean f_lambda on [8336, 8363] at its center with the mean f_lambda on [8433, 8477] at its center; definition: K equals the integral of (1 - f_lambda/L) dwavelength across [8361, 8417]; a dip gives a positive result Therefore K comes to -3.8 A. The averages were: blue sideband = 2.26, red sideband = 2.47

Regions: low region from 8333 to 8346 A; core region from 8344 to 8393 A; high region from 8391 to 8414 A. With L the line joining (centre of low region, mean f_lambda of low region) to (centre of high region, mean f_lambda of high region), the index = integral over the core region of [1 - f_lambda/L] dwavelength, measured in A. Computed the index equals 1.26 A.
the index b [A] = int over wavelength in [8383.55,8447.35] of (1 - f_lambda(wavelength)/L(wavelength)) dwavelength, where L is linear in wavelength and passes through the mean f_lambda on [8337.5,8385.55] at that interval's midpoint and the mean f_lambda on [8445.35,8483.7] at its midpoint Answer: -3.7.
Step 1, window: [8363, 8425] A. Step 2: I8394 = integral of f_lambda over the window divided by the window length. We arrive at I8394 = 2.53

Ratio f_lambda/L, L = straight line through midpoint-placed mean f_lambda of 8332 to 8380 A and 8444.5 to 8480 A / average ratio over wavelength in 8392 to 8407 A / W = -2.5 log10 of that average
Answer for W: -0.05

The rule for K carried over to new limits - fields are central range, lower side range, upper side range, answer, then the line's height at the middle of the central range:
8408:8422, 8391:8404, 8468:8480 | -1.2 A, 2.45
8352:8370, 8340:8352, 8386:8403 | -2.1 A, 2.19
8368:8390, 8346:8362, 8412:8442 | -1.5 A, 2.32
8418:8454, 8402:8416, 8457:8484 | 0.7 A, 2.53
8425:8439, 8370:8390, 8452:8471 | 0.5 A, 2.5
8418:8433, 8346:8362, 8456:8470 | 0.0 A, 2.44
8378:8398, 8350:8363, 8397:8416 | 0.7 A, 2.53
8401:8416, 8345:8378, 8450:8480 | -1.2 A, 2.37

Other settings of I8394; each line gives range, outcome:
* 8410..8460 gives 2.48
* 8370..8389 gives 2.47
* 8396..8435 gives 2.54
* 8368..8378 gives 2.5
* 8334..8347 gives 2.16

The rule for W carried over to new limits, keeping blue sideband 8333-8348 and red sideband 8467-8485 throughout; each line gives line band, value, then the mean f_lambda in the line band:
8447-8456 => 0.00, 2.35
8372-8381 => -0.08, 2.38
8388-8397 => -0.09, 2.43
